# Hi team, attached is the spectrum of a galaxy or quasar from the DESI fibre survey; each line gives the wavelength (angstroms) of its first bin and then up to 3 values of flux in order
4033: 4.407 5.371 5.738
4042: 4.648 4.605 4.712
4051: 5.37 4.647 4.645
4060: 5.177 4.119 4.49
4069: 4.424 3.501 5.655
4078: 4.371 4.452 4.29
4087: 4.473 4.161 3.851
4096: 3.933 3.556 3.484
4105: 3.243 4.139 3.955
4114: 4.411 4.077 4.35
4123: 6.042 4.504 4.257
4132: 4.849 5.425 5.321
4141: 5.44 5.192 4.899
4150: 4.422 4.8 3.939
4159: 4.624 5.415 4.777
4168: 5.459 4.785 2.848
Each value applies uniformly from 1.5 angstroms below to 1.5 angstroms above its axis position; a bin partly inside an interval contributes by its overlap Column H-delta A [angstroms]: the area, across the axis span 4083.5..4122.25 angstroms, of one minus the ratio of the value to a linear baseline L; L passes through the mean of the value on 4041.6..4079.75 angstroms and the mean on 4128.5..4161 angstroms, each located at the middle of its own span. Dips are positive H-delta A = 5.9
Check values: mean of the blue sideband 4.64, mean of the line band 4.03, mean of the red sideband 4.86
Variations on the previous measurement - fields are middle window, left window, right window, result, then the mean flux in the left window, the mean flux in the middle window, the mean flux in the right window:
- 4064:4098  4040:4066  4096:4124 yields 0.9 angstroms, 4.75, 4.31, 4.09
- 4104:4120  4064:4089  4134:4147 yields 2.9 angstroms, 4.44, 4.02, 5.29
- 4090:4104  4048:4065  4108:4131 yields 2.6 angstroms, 4.78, 3.74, 4.5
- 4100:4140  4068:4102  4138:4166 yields 0.8 angstroms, 4.21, 4.47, 4.86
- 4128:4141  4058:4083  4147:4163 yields -1.2 angstroms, 4.52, 5.05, 4.64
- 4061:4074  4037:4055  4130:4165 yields 1.9 angstroms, 4.97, 4.23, 4.92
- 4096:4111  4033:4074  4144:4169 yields 3.4 angstroms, 4.73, 3.67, 4.8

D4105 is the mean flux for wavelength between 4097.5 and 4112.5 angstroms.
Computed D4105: 3.68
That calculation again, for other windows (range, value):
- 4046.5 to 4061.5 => 4.91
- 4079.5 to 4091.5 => 4.34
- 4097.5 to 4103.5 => 3.52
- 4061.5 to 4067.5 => 4.3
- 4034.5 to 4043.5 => 5.25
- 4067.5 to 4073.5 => 3.96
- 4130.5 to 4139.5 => 5.2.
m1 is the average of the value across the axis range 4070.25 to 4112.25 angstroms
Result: 4.08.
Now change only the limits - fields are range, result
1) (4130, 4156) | 4.96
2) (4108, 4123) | 4.38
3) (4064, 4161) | 4.46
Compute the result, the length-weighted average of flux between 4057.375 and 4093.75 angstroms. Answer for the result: 4.43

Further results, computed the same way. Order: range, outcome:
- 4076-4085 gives 4.45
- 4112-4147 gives 4.88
